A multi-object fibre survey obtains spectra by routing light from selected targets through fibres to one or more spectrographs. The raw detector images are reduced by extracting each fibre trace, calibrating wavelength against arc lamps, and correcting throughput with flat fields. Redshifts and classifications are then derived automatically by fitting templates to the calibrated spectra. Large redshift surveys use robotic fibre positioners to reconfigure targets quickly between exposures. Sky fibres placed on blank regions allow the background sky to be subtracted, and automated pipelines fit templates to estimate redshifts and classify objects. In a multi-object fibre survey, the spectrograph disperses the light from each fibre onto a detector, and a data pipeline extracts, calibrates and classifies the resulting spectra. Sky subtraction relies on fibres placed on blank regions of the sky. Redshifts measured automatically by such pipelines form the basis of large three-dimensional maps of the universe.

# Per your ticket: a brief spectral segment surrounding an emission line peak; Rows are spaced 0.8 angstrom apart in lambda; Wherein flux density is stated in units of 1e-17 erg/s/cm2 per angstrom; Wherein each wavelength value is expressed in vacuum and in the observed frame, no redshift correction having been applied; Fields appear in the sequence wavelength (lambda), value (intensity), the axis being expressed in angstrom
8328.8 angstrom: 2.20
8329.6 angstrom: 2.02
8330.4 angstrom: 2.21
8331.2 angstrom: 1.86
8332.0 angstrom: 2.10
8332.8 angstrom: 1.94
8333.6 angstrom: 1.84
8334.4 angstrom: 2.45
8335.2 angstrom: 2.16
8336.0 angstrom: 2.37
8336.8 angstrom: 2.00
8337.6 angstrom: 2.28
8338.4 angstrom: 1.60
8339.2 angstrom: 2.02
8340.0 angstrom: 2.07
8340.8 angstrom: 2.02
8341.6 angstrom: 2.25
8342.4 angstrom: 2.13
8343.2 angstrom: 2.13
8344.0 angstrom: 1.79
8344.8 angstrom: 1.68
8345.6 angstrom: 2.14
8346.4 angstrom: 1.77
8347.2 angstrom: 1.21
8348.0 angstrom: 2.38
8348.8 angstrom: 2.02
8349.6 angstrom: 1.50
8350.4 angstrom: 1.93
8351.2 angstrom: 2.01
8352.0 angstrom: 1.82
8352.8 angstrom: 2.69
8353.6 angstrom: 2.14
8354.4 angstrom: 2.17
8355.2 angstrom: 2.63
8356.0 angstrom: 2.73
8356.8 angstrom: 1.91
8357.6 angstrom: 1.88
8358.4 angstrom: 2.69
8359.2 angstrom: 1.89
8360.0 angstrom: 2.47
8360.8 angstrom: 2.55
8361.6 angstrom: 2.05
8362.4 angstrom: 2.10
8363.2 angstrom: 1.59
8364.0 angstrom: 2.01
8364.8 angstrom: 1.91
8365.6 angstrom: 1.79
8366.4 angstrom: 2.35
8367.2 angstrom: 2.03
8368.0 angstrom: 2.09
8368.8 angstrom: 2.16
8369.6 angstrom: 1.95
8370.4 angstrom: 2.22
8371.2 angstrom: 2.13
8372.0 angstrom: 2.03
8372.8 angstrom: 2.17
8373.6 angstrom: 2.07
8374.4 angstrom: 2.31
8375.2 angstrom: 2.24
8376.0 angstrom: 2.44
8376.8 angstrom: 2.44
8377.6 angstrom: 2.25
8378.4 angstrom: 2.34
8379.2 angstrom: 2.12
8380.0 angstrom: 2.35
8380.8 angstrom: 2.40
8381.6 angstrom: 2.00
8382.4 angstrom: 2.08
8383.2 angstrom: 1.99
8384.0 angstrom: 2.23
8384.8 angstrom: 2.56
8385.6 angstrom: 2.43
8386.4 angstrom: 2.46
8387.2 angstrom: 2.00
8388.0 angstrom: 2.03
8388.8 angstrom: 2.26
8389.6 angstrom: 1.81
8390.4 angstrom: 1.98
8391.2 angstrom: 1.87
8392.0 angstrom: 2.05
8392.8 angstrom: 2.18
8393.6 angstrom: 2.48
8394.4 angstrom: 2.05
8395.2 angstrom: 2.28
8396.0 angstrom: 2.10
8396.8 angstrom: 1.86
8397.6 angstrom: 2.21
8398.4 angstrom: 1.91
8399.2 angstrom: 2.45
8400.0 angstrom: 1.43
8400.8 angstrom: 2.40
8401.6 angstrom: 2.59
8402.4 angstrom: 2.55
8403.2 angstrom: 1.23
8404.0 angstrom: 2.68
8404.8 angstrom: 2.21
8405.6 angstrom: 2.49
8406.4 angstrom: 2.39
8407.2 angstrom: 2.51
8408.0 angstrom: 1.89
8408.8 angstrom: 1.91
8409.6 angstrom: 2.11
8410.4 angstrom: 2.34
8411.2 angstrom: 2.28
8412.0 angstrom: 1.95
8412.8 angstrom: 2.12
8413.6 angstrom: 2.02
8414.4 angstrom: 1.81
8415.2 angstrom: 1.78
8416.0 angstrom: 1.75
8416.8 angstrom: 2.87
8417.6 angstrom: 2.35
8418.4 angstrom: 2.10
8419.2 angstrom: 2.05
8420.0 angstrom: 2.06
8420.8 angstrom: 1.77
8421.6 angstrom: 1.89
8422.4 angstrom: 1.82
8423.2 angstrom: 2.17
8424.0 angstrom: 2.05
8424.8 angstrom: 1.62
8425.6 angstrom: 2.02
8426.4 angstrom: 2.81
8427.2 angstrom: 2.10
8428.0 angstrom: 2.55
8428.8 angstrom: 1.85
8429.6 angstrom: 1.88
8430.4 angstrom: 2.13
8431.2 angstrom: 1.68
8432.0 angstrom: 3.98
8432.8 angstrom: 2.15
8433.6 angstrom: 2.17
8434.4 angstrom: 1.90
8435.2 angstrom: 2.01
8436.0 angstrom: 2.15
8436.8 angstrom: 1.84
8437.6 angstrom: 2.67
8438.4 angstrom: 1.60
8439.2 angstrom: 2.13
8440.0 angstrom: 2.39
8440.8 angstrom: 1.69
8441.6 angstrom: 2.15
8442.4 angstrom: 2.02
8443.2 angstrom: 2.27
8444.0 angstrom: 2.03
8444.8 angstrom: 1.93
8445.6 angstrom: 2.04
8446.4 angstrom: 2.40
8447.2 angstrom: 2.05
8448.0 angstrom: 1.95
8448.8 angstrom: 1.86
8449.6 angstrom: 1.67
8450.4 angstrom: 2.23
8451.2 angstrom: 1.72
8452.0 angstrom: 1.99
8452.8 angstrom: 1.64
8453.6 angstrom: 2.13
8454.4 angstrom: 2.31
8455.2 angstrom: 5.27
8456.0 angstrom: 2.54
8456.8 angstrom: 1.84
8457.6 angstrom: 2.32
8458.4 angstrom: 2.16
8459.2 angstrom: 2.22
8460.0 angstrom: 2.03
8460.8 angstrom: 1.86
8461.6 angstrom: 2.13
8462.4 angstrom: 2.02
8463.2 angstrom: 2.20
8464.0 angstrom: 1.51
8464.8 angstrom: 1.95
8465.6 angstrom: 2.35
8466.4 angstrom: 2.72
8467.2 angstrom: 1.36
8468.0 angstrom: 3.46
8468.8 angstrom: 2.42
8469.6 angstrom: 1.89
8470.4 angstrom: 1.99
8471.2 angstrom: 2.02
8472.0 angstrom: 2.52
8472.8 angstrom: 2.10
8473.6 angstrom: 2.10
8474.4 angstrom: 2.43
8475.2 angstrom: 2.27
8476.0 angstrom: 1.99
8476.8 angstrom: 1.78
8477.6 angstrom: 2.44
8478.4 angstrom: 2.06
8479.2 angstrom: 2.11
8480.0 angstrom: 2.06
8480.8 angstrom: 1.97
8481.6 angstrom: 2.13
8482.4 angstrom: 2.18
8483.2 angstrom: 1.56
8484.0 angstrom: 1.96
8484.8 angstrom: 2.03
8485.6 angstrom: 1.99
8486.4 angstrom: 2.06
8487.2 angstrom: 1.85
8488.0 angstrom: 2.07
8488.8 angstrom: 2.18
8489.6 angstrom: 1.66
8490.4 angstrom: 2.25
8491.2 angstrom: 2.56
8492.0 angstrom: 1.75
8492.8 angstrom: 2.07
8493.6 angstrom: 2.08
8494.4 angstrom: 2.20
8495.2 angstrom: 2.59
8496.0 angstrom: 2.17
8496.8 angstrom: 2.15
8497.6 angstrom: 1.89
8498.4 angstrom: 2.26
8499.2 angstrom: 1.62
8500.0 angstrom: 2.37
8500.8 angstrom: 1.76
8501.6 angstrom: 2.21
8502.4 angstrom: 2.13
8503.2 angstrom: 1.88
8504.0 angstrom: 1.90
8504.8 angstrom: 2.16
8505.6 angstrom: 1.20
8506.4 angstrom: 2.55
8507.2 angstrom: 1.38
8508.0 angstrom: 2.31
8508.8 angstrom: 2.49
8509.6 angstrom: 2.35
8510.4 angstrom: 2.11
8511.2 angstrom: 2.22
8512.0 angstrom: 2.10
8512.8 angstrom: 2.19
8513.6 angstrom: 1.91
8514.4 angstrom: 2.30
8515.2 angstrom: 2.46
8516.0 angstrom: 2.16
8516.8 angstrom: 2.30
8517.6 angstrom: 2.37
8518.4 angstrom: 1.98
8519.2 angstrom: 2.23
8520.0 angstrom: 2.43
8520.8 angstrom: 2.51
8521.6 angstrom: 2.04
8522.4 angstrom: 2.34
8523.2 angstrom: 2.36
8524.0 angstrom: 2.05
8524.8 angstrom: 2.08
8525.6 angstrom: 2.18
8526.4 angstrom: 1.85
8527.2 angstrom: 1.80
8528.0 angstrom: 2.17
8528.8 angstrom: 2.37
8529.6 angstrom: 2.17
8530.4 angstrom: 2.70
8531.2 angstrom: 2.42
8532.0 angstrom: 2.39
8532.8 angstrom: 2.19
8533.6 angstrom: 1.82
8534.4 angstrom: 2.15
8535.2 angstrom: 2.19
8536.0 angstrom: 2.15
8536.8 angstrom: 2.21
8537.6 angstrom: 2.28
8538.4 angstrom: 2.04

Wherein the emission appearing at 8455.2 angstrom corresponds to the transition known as [S II]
